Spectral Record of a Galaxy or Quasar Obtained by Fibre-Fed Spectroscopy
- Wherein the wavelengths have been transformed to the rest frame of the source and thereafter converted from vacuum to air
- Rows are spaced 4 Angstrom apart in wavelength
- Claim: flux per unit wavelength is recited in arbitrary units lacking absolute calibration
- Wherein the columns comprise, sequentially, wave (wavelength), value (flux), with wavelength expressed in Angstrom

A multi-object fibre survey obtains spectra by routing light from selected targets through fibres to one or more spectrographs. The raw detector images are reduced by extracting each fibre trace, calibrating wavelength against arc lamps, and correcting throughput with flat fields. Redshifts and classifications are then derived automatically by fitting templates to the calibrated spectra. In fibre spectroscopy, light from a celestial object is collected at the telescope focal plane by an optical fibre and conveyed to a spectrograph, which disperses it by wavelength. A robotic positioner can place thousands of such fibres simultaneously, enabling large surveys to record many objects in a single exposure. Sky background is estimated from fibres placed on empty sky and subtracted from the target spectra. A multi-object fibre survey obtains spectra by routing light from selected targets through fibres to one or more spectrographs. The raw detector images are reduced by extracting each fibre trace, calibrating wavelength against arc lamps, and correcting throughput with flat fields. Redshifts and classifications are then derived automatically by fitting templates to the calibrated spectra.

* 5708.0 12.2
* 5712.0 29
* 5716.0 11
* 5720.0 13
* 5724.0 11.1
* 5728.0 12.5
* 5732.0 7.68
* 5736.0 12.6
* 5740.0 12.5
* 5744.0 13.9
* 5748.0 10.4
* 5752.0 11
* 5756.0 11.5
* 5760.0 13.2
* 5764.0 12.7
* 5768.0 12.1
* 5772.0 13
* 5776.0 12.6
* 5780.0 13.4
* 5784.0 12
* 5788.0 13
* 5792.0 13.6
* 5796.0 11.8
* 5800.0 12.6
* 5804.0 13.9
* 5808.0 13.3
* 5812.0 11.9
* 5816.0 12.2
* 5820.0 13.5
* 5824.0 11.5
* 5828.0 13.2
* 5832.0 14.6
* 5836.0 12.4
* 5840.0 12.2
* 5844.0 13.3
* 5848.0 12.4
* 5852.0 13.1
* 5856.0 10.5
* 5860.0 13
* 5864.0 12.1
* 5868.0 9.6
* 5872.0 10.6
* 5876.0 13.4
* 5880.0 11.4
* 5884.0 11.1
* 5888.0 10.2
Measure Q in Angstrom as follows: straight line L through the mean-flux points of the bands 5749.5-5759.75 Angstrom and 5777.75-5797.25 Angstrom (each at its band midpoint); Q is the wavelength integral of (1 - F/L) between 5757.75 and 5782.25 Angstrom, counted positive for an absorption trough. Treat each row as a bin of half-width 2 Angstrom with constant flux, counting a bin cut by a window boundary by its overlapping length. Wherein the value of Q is -1.4 Angstrom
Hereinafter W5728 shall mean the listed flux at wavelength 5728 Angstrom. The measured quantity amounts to 12.5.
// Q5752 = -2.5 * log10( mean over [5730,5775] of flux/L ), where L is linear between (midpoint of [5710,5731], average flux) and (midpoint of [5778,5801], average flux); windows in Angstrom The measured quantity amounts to 0.17 mag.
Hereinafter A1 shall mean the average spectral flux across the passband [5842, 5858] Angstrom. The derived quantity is 12.3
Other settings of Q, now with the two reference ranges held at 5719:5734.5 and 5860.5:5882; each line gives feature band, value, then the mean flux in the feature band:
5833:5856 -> -2.3 Angstrom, 12.6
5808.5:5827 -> -1.8 Angstrom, 12.4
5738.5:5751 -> -1.2 Angstrom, 12.2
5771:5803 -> -4.5 Angstrom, 12.8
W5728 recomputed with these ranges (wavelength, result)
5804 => 13.9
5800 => 12.6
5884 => 11.1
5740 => 12.5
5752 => 11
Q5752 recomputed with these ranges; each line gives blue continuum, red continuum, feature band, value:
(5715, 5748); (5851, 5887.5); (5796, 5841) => -0.11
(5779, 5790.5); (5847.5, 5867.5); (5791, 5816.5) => -0.02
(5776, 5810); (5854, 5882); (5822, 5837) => -0.06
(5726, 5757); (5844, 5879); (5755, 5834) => -0.10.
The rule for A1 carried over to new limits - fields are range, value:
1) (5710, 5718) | 20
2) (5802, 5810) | 13.6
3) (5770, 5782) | 13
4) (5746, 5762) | 11.5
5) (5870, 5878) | 12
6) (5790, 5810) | 13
